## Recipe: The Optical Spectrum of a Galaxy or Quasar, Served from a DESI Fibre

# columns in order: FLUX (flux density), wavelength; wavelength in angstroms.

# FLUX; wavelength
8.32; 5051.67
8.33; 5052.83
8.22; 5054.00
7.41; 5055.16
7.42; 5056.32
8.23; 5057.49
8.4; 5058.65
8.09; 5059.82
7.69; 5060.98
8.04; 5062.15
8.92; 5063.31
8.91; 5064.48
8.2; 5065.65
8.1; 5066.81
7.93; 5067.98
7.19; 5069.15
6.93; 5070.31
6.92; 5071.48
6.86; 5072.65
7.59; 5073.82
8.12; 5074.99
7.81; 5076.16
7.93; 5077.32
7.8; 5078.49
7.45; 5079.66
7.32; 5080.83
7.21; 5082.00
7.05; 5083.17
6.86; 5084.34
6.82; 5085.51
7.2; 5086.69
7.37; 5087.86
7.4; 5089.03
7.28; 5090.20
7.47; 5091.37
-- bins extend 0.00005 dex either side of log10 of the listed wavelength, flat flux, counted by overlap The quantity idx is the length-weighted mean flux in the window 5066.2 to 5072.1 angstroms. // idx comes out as 7.42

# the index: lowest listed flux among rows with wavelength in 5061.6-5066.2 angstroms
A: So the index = 8.04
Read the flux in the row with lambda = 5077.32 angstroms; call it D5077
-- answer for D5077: 7.93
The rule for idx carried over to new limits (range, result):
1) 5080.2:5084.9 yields 7.12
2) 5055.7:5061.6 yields 7.96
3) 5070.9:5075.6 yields 7.36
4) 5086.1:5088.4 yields 7.27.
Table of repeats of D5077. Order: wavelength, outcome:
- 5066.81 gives 8.1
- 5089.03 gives 7.4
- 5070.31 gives 6.93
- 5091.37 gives 7.47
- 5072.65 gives 6.86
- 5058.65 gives 8.4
